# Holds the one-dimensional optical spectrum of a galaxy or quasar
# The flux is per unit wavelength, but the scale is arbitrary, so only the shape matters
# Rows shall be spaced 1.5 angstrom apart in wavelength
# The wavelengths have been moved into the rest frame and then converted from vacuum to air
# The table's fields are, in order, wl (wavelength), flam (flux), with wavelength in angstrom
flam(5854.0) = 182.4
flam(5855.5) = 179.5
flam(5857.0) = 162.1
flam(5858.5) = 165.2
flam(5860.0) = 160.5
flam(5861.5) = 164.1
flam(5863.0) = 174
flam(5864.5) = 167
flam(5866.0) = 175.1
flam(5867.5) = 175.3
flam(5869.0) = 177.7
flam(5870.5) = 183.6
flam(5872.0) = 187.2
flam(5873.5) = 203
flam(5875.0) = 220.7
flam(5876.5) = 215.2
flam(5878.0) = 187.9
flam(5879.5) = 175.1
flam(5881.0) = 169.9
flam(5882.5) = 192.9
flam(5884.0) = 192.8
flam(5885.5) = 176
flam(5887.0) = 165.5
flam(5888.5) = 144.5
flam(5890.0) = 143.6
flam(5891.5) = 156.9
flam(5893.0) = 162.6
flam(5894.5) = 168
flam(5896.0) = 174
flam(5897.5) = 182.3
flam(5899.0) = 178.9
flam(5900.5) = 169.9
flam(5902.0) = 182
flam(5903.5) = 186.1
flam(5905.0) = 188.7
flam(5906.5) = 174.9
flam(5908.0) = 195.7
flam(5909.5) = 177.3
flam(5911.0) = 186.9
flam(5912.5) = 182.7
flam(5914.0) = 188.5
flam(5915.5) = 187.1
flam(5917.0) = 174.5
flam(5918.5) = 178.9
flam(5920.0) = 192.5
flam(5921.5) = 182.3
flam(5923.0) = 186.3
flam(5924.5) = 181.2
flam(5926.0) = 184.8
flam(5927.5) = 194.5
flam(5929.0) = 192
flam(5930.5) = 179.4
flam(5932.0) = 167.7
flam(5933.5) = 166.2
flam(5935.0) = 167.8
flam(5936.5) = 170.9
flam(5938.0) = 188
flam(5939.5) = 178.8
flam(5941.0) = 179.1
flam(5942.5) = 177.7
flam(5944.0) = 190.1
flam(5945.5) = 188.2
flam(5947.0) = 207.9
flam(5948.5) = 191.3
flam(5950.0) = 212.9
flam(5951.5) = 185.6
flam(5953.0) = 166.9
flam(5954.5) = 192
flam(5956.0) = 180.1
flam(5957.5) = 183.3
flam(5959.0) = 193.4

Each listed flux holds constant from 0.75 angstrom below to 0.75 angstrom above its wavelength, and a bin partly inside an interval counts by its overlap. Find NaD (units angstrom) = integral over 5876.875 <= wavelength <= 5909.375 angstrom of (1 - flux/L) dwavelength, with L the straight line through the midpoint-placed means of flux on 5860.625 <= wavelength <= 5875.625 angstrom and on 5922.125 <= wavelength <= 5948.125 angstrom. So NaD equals 1.28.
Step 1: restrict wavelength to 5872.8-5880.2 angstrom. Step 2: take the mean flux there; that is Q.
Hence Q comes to 201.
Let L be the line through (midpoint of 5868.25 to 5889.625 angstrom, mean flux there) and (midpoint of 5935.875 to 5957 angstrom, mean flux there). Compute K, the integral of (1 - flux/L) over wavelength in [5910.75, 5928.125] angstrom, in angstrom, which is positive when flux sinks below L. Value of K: 0.07 angstrom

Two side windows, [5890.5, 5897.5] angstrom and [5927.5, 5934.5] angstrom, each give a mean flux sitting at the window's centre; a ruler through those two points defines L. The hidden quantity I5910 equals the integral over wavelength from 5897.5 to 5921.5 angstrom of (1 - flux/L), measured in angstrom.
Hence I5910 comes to -1.6 angstrom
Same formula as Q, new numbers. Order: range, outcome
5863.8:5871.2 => 176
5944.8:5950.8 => 200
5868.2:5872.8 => 183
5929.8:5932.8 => 173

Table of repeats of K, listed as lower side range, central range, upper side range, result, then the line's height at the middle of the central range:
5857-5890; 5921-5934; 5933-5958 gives 0.06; 183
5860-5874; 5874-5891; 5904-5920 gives -0.09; 180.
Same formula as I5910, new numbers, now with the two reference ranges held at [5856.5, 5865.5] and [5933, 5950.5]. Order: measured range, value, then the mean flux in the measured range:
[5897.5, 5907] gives -0.3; 180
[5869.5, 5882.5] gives -1.8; 193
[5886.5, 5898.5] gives 0.7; 162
